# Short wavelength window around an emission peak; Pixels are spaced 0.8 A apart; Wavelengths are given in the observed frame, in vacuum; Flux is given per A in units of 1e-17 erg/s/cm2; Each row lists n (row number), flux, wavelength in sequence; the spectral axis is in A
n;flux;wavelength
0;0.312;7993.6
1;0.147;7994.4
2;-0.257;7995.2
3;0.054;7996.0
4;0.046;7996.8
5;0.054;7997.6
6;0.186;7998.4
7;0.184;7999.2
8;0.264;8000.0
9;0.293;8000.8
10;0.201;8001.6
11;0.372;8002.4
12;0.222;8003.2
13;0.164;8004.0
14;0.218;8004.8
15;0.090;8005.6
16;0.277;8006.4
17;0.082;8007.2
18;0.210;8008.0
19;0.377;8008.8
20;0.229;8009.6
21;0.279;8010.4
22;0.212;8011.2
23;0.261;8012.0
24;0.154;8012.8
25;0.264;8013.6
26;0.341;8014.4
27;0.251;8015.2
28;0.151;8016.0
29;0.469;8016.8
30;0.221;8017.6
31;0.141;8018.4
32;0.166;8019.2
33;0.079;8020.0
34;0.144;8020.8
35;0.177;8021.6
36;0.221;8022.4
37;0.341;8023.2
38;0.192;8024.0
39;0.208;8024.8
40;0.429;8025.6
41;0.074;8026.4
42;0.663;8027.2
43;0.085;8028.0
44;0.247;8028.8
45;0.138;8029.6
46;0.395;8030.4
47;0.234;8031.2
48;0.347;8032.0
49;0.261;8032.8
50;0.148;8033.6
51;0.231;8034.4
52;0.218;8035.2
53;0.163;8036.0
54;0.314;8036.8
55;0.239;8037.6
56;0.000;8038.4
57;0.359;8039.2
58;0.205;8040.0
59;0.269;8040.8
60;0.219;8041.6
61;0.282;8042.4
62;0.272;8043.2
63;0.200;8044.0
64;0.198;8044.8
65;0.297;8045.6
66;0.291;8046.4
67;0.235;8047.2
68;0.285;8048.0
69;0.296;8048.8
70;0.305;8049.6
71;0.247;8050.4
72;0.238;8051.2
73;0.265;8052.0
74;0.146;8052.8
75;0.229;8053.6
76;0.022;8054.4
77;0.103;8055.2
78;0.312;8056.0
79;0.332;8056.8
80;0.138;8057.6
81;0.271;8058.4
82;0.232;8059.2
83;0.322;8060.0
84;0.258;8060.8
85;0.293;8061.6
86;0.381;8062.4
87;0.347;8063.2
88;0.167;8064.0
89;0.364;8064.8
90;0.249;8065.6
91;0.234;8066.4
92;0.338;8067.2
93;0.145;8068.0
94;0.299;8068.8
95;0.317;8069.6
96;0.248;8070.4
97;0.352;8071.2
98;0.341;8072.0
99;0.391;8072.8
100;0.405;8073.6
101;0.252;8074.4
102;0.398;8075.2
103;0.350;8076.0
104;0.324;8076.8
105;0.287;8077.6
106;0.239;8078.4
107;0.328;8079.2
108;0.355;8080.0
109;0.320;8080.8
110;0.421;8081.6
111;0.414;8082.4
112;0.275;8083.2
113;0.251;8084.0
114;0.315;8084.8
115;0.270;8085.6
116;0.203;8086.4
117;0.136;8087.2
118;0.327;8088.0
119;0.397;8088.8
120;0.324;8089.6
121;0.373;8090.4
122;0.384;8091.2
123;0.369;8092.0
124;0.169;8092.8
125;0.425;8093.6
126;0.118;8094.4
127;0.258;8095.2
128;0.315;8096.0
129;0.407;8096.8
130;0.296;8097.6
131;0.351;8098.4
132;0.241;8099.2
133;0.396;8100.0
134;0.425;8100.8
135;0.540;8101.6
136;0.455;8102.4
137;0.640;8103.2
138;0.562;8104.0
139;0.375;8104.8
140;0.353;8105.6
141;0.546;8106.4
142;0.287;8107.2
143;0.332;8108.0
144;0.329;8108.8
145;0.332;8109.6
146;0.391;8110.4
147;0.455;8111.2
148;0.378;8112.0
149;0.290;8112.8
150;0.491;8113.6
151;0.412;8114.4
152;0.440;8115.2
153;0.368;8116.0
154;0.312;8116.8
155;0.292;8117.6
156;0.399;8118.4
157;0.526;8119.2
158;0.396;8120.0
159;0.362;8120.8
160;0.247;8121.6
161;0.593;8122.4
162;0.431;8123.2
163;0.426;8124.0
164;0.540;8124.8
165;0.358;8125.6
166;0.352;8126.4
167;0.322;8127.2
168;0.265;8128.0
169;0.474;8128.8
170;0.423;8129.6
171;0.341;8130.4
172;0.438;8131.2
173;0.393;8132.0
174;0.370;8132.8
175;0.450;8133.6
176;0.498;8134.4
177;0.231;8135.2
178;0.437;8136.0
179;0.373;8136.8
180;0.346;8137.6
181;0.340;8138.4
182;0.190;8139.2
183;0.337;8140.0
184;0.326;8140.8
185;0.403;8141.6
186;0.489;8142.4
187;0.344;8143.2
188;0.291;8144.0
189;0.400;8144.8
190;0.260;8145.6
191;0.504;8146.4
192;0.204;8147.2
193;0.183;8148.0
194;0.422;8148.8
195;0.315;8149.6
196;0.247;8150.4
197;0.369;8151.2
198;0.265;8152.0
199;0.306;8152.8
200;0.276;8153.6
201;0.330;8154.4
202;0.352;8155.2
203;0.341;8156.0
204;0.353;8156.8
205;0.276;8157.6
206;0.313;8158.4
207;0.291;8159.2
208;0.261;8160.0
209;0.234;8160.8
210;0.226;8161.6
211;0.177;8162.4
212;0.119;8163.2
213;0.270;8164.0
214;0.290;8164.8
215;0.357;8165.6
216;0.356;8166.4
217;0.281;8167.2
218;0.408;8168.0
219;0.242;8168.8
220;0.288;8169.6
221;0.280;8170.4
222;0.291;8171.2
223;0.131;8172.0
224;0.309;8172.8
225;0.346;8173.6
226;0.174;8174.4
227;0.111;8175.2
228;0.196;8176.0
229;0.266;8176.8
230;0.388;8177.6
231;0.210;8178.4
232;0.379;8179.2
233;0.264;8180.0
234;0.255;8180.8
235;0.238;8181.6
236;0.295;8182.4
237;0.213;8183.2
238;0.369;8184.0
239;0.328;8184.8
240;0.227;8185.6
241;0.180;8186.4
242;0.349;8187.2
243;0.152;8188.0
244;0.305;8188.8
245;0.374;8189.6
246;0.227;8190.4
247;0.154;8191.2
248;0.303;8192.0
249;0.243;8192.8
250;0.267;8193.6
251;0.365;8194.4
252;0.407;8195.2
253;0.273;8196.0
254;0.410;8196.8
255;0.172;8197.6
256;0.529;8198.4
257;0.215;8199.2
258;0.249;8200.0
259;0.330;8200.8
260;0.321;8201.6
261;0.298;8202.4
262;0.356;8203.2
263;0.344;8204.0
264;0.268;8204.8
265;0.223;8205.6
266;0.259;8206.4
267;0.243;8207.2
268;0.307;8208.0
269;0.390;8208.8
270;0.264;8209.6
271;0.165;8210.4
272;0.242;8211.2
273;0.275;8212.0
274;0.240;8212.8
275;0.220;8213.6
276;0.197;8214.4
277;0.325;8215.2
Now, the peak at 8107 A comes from Mg II 2798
